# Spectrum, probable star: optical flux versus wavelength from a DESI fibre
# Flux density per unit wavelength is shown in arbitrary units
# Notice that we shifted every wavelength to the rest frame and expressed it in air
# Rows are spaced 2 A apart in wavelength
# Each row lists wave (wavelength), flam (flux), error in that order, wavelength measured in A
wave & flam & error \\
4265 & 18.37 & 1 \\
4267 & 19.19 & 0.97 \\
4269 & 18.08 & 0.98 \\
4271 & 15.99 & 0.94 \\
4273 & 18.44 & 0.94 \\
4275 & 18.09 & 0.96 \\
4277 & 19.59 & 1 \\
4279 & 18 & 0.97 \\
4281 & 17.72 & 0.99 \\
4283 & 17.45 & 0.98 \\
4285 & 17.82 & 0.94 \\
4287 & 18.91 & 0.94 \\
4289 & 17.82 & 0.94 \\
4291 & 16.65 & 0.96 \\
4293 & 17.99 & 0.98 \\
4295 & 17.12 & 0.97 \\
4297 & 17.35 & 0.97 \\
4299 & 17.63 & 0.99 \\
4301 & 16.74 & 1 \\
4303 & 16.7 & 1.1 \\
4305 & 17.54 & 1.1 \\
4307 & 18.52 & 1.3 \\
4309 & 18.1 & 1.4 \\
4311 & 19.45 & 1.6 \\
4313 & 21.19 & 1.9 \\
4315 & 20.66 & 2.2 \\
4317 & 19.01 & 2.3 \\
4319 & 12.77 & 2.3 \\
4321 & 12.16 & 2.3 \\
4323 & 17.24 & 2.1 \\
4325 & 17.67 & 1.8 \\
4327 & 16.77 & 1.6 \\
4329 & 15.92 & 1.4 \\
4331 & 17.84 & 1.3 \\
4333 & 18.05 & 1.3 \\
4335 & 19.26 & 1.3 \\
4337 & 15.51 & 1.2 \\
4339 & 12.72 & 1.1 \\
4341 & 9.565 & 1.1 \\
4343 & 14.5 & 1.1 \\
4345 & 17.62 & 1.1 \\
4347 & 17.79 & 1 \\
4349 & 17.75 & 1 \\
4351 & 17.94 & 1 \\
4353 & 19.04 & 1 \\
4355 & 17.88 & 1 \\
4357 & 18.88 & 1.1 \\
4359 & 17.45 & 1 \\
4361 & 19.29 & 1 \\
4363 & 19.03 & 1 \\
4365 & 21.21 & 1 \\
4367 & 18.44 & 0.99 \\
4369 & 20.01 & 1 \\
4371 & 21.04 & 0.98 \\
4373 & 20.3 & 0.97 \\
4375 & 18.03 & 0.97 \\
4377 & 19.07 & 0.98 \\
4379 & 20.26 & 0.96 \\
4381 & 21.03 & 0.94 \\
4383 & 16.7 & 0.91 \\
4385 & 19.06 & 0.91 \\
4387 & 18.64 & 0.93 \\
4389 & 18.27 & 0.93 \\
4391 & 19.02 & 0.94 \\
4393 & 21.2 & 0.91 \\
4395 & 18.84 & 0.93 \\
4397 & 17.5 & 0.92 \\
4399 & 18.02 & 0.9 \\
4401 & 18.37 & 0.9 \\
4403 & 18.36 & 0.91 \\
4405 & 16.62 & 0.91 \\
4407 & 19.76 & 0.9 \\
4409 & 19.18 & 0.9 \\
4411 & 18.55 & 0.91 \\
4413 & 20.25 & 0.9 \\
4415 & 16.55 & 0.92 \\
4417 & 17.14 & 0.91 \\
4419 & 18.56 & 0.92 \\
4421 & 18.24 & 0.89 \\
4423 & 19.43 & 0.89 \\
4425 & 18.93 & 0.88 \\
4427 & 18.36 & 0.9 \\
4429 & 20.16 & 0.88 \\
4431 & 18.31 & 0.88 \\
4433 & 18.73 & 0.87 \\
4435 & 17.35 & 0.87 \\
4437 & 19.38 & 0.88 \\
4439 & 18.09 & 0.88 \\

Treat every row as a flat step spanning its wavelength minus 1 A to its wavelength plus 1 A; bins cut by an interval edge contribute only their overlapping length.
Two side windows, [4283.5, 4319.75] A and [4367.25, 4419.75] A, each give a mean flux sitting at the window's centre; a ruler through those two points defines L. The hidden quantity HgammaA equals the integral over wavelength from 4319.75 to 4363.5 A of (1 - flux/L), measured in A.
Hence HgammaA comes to 3.7 A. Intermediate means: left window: 17.9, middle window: 16.8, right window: 18.9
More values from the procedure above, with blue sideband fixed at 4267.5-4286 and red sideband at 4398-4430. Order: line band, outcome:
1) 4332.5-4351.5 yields 2.3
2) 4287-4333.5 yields 1.6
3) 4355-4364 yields -0.1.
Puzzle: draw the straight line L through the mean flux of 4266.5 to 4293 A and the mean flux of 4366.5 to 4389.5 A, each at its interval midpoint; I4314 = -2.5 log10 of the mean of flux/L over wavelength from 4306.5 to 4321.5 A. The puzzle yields 0.031 mag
